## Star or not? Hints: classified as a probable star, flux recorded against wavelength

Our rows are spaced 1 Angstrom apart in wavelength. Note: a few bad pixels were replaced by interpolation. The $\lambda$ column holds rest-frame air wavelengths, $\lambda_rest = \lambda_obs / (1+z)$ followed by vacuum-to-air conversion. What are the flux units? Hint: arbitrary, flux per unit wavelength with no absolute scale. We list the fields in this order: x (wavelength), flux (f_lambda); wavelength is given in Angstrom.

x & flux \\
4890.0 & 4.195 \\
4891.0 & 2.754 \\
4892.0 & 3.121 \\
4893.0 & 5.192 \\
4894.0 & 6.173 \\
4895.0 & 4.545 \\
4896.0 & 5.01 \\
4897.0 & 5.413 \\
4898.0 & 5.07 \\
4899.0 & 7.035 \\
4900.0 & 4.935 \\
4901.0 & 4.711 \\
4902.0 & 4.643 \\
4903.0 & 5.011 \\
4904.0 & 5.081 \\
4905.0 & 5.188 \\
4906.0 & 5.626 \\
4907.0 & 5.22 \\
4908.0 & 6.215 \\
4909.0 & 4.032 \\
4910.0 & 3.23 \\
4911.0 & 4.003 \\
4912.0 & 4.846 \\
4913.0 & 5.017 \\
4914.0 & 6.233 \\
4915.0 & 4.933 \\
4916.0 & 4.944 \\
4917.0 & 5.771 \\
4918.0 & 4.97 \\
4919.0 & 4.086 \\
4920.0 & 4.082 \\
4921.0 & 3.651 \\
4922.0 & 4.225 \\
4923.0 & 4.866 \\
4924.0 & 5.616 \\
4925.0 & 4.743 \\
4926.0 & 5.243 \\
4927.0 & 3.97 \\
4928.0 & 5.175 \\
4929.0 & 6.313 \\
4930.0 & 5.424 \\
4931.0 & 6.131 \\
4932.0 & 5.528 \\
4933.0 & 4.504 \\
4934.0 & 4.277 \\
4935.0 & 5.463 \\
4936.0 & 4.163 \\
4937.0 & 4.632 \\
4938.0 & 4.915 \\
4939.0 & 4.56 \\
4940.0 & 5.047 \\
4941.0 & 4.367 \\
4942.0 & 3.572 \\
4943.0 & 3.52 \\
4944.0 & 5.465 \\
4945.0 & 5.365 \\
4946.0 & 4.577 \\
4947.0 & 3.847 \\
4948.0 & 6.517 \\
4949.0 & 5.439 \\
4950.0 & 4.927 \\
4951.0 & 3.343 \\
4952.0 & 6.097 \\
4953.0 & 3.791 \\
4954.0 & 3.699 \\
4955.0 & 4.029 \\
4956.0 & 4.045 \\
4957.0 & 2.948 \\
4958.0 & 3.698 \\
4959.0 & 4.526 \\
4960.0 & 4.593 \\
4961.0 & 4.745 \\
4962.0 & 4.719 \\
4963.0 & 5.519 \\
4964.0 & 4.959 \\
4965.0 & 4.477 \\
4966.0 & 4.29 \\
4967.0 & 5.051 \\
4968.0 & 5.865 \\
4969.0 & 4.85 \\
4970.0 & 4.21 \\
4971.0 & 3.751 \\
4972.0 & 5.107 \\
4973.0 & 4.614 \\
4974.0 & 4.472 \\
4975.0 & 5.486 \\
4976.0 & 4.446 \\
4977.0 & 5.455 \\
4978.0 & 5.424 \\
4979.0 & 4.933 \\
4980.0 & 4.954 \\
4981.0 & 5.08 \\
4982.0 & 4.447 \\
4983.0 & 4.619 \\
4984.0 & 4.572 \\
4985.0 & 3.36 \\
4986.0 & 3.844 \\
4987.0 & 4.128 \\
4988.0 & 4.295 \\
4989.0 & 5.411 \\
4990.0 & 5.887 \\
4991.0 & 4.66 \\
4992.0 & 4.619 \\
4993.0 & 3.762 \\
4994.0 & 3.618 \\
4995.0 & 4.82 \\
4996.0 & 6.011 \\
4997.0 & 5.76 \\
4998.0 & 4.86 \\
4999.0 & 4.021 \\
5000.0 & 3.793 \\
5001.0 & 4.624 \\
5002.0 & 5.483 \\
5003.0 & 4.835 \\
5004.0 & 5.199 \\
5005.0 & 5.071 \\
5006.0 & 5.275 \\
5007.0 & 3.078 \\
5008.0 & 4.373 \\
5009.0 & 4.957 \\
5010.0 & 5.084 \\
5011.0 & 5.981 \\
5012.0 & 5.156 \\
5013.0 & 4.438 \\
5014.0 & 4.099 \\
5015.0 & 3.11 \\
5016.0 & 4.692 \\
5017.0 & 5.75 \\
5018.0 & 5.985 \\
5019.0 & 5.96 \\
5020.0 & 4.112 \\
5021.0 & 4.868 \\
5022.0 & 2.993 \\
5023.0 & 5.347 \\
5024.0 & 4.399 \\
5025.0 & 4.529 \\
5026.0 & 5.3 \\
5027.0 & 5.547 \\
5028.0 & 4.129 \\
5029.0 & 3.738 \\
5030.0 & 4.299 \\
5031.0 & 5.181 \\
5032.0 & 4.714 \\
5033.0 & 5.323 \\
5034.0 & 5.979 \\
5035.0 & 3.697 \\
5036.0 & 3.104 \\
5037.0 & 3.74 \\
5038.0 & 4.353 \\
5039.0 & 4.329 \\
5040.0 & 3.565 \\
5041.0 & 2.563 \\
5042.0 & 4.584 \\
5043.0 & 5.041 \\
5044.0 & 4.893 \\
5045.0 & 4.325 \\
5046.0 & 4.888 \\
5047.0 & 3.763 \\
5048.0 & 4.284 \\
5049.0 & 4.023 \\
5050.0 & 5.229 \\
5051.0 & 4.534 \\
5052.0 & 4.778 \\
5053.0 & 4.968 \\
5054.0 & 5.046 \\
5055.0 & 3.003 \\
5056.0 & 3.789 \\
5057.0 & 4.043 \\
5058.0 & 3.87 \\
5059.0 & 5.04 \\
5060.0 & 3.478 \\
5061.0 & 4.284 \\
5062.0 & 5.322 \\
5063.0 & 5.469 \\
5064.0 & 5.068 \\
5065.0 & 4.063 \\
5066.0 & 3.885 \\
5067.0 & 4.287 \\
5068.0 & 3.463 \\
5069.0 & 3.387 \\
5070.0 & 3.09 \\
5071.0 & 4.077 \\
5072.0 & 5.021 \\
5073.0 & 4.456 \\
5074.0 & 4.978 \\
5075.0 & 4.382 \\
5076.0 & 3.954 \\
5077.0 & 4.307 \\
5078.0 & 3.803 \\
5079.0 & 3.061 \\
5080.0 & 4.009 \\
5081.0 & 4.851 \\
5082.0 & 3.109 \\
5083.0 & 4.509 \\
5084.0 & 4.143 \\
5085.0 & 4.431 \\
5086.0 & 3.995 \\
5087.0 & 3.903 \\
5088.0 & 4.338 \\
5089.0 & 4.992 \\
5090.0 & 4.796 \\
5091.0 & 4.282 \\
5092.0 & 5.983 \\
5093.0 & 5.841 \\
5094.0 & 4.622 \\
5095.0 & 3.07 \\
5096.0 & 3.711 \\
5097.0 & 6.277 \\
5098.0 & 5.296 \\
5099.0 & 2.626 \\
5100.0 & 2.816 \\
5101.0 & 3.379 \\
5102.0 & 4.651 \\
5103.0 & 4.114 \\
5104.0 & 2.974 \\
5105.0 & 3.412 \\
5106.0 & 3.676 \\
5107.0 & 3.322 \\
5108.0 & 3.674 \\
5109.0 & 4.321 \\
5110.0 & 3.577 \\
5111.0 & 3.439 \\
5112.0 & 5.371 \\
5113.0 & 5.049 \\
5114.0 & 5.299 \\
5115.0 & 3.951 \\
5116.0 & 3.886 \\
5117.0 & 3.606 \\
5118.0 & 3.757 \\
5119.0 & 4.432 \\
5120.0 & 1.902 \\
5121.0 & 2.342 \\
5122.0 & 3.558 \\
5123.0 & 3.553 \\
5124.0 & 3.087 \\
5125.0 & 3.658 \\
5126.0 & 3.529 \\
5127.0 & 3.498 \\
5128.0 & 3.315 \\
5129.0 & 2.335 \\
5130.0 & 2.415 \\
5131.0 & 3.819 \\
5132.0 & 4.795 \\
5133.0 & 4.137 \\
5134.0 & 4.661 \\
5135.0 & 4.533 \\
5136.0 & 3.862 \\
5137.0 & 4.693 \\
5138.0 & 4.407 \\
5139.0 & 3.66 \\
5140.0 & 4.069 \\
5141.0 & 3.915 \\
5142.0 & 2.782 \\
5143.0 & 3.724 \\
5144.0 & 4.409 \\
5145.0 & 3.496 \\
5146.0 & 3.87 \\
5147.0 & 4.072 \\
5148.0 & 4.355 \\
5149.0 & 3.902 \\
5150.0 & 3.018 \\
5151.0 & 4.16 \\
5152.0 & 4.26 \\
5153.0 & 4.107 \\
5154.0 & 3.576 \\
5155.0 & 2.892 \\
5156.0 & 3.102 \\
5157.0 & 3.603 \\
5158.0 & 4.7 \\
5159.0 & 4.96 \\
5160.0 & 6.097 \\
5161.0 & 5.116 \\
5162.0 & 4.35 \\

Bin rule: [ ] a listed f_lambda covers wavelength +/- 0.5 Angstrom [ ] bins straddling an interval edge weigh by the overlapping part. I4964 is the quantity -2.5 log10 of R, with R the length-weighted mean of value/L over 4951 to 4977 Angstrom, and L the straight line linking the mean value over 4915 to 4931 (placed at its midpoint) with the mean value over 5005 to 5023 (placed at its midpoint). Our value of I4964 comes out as 0.06 mag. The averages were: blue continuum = 4.91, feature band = 4.55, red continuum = 4.73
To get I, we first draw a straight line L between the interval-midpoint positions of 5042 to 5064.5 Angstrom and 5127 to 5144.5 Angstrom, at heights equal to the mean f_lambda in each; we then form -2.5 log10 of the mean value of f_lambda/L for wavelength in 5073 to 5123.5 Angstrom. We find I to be 0.02 mag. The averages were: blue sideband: 4.51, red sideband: 3.84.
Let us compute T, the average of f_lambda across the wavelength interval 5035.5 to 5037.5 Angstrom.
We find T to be 3.42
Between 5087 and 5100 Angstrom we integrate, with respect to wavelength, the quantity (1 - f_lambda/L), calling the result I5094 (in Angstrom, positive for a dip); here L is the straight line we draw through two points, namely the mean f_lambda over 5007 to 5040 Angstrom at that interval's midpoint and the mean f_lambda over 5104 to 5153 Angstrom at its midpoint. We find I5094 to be -1.5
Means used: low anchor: 4.62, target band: 4.55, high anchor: 3.8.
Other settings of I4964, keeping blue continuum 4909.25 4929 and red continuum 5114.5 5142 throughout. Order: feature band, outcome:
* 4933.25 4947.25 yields 0.02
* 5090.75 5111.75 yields -0.07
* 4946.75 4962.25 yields 0.03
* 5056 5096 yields -0.09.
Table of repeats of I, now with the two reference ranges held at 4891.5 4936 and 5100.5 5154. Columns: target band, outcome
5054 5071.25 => 0.010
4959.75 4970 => -0.042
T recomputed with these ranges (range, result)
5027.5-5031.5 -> 4.34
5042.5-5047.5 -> 4.58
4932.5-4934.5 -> 4.39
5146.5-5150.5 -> 3.84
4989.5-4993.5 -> 4.73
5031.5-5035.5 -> 4.93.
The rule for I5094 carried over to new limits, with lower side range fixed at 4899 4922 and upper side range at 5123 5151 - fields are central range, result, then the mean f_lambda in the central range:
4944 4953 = -0.5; 4.97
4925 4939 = -0.8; 5.03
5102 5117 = -0.4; 4.01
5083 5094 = -1.8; 4.66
